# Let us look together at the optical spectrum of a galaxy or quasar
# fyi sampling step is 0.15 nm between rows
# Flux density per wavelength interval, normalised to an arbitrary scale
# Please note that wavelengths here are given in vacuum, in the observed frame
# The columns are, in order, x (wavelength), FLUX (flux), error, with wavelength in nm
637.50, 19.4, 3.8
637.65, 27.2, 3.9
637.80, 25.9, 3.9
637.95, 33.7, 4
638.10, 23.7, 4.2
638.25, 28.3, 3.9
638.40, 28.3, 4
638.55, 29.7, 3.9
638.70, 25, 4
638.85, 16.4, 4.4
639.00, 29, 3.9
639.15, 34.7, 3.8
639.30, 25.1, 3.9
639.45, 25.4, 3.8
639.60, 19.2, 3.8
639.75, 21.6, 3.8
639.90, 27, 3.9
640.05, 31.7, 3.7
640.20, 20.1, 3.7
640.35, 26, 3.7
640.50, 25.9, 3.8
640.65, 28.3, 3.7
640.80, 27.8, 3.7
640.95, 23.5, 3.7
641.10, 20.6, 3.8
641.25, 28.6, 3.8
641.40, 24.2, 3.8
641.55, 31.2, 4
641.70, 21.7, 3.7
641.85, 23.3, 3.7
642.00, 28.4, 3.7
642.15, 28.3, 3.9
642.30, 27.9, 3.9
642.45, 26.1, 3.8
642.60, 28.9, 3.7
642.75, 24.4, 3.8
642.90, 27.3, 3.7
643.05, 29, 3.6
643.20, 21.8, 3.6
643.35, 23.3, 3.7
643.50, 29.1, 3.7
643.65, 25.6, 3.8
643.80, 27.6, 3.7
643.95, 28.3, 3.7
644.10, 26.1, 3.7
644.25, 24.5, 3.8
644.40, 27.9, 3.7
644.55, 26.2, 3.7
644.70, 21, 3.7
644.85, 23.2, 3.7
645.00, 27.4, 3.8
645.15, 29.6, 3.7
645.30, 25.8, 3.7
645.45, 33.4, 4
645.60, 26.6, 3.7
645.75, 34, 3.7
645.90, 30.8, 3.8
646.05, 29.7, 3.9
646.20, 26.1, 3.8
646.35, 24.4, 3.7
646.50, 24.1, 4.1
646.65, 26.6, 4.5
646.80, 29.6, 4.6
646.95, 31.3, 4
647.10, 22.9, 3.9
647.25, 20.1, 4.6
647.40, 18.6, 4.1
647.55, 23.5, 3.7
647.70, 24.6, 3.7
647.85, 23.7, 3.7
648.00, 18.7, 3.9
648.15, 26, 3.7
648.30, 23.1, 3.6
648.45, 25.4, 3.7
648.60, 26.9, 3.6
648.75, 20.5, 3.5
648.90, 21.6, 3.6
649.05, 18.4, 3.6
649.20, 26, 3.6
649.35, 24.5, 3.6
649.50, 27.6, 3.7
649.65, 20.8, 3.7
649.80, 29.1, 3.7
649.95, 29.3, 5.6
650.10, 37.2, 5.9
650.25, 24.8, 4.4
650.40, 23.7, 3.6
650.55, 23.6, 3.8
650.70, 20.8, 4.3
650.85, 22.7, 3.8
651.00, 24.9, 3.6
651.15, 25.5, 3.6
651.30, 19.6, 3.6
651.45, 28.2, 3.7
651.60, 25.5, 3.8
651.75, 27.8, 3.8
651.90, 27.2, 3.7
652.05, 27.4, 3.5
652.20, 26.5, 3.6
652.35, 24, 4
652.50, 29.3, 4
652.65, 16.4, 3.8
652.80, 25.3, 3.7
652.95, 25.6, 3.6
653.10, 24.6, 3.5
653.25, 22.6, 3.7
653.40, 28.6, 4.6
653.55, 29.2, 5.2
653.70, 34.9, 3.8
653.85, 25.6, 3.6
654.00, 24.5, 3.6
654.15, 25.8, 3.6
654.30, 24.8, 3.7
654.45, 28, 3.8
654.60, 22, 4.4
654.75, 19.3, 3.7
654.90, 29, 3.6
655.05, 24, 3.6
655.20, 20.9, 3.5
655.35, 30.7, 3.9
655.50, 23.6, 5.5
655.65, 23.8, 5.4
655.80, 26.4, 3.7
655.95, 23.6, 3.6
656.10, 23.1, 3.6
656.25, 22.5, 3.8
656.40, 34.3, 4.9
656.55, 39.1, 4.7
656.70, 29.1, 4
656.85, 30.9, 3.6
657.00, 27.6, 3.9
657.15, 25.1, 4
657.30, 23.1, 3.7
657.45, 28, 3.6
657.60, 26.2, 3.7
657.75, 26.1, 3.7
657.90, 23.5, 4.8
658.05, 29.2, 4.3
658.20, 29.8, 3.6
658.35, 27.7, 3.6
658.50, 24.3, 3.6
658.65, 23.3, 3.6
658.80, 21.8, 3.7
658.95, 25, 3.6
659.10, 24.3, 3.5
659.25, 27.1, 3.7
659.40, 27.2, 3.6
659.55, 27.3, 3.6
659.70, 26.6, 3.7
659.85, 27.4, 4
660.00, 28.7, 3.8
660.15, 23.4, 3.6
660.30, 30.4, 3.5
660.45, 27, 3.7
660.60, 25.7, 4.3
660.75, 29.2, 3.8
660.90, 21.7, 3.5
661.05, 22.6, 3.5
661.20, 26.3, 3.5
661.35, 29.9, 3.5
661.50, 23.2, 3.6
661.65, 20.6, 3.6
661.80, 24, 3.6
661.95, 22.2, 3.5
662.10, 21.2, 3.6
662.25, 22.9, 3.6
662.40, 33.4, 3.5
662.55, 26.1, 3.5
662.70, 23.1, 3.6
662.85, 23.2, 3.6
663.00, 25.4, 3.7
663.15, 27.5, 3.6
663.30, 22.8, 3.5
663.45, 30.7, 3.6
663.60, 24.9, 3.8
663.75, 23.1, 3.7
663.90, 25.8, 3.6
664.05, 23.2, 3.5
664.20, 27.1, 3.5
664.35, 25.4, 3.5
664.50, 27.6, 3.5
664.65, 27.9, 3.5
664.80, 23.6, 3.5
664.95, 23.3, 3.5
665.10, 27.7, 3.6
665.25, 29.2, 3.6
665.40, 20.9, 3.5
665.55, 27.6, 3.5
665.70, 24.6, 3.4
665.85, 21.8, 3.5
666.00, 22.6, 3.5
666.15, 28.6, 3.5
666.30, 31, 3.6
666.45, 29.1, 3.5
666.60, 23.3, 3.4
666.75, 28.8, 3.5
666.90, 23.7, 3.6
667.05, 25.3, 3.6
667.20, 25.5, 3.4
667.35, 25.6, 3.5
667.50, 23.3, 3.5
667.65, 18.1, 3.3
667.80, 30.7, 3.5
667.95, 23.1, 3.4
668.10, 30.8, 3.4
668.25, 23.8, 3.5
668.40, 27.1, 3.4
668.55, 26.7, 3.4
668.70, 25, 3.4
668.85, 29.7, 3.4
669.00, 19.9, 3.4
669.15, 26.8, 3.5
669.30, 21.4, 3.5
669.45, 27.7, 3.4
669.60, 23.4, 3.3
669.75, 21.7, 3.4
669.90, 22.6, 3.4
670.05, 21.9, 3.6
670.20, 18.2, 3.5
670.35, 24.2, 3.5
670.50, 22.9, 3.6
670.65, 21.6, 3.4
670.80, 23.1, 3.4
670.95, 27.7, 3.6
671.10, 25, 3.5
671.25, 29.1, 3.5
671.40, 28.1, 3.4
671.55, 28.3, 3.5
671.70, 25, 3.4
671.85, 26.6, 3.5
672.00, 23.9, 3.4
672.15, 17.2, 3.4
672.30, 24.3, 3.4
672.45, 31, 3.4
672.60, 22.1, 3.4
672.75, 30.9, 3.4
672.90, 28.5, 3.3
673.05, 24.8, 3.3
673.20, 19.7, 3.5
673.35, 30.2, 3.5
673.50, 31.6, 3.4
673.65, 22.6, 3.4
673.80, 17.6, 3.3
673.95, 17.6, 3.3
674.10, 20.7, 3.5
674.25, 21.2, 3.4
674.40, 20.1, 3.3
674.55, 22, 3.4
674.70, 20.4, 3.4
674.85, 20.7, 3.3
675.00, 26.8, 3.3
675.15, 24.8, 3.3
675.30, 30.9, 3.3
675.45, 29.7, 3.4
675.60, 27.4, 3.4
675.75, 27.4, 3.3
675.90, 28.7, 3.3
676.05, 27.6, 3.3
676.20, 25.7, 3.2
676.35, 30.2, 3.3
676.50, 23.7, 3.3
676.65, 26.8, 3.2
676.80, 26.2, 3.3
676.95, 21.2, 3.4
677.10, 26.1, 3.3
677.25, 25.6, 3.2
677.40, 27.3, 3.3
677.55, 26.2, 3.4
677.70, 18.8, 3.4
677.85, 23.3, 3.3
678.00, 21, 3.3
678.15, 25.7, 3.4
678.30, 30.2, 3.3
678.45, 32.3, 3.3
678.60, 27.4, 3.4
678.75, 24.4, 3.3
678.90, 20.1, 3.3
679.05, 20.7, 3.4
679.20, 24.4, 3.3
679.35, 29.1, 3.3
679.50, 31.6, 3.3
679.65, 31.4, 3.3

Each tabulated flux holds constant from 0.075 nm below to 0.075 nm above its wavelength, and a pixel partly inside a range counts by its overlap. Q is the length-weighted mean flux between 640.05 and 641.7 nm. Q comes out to 25.7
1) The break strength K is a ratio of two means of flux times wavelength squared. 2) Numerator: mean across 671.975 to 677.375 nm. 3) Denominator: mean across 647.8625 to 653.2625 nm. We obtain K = 1.1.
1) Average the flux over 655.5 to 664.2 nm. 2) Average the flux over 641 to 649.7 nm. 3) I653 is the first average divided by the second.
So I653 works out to 1.0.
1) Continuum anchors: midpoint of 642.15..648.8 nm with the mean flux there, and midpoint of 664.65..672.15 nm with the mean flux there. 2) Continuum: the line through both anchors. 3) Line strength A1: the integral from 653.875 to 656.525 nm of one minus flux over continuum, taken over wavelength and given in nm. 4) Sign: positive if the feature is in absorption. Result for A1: 0.02 nm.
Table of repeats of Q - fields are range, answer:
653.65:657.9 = 26.4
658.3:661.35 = 25.9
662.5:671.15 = 25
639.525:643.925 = 25.8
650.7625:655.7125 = 25.4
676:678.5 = 25.7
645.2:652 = 25.5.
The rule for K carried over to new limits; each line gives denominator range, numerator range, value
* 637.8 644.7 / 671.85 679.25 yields 1.05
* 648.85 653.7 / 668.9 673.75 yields 1.03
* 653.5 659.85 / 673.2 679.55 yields 1.01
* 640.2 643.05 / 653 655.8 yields 1.02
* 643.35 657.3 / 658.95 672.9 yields 1.03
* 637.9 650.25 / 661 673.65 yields 1.04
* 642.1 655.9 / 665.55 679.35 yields 1.05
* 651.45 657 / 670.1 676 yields 0.99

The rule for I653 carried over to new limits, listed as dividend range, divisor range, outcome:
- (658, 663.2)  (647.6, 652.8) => 1.04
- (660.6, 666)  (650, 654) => 0.97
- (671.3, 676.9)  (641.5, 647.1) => 0.93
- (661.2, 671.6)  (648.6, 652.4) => 1.00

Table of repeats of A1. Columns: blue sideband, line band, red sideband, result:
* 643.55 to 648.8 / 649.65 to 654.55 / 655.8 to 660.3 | 0.07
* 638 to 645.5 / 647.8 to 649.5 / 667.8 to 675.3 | 0.16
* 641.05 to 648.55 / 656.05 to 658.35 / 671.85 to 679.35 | -0.21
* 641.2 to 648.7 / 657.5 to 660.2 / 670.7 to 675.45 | -0.07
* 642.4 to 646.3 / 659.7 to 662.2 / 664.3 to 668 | 0.07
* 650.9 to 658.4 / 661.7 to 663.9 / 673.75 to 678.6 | 0.06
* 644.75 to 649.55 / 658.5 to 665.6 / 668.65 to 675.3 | -0.24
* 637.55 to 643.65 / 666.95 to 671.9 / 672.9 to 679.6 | 0.09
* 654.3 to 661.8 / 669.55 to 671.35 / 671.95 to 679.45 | 0.13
